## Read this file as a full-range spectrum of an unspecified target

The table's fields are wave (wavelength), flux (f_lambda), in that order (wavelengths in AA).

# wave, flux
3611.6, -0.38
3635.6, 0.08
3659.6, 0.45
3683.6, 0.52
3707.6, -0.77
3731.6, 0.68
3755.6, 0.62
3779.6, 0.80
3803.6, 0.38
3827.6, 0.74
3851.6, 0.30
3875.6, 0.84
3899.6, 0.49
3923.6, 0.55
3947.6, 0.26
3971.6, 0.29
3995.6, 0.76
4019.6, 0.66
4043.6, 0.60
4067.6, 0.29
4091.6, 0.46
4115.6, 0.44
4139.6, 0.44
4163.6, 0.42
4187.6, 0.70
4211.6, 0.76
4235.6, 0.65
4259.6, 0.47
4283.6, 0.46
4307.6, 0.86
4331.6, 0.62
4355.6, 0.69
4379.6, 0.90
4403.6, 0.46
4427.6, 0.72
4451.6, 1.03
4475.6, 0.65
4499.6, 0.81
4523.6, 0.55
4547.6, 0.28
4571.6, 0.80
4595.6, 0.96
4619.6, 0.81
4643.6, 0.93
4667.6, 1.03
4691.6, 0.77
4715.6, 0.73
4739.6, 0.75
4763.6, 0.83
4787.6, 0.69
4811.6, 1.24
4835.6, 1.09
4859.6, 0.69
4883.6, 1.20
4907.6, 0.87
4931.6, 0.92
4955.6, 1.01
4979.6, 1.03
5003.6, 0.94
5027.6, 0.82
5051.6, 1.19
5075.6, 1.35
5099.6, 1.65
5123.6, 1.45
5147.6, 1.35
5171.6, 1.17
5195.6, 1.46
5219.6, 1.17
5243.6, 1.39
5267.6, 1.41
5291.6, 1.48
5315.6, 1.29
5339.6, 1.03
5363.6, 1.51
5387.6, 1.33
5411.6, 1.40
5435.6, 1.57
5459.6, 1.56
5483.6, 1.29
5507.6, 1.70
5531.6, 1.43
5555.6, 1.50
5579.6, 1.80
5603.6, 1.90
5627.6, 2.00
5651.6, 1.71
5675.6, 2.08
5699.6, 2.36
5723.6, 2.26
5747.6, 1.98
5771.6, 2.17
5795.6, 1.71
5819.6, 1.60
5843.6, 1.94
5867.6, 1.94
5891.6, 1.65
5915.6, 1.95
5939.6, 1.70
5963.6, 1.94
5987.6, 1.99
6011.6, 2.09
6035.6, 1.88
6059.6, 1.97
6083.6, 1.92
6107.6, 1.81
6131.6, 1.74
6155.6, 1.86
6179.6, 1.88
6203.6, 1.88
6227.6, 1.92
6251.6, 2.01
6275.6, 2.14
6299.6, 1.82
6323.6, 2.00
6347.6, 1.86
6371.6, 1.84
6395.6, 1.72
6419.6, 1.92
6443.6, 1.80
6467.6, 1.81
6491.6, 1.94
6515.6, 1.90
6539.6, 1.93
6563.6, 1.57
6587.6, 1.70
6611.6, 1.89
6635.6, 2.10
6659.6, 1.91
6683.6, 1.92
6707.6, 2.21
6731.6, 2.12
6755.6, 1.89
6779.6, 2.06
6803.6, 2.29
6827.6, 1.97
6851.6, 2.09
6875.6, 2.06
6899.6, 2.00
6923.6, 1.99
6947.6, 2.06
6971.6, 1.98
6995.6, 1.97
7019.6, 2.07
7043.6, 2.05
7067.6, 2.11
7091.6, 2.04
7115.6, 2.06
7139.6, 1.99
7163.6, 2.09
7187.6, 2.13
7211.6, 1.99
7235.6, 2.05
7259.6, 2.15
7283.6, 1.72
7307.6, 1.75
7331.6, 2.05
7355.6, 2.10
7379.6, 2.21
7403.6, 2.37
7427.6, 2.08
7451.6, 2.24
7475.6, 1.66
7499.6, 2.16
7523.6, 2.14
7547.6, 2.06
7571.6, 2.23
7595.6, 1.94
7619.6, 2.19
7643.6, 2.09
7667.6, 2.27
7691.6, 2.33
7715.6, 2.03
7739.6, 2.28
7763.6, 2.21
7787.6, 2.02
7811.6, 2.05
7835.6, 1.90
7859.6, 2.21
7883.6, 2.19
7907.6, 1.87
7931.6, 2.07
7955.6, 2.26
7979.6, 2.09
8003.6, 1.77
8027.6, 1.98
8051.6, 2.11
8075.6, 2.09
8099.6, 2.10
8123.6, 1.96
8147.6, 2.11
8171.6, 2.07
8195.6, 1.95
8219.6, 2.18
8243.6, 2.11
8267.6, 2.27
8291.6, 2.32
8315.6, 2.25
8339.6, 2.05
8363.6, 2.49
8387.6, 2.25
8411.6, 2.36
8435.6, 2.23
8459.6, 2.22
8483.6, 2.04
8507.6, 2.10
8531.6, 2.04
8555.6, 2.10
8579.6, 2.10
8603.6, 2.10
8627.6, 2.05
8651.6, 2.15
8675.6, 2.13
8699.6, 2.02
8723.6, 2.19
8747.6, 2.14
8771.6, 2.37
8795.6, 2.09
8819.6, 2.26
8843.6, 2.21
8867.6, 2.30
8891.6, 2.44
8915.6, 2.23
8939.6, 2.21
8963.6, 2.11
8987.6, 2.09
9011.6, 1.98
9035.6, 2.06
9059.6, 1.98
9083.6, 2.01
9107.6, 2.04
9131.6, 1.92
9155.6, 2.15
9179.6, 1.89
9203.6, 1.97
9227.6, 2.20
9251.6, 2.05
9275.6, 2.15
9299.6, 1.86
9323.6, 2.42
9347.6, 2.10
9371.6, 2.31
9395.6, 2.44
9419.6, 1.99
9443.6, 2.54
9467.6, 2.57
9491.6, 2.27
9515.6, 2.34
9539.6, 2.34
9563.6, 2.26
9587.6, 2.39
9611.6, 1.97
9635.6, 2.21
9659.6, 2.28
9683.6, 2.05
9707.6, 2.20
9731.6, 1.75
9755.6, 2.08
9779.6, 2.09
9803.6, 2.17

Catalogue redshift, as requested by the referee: 0.27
